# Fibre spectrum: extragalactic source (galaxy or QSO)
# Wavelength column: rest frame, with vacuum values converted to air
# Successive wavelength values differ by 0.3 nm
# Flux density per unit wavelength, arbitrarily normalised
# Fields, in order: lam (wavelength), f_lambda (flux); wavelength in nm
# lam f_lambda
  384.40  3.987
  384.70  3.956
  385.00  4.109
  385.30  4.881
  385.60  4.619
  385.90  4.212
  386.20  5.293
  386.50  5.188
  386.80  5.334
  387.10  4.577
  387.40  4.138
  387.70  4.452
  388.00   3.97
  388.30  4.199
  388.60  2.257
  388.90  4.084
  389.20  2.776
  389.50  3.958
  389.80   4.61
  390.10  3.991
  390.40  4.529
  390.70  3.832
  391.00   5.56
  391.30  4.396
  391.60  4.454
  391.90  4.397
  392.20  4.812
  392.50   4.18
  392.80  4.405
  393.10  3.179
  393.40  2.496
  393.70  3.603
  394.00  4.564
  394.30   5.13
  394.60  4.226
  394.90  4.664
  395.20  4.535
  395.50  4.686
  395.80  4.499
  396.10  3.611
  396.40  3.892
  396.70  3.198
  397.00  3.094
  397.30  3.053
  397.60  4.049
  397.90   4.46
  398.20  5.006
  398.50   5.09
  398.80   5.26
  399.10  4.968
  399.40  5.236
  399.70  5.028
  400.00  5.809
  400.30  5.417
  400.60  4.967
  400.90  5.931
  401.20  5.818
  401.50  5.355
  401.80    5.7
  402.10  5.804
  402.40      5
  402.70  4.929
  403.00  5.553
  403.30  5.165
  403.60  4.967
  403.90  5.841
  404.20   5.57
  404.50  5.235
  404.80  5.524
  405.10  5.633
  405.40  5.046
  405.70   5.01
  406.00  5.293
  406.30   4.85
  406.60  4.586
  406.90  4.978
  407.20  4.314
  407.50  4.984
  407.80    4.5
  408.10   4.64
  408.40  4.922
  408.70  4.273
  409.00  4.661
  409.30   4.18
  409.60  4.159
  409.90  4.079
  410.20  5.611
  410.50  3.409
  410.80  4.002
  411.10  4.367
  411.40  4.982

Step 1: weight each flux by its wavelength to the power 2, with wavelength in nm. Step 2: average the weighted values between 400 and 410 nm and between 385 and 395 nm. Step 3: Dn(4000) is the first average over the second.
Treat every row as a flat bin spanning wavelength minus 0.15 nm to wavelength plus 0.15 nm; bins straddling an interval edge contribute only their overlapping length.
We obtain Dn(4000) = 1.28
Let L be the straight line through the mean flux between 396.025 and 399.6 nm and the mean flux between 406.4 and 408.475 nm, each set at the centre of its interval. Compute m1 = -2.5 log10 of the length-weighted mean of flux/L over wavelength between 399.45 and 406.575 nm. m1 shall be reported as -0.19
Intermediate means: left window 4.27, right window 4.7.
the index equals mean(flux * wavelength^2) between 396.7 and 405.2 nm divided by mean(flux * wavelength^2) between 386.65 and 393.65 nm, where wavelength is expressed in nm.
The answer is 1.31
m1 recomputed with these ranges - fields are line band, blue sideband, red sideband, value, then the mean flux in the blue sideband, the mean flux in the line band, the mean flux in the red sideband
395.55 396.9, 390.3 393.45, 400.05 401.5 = 0.26 mag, 4.25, 3.84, 5.53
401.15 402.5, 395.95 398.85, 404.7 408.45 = -0.23 mag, 4.03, 5.53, 4.94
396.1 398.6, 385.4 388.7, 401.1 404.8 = 0.27 mag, 4.43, 3.94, 5.41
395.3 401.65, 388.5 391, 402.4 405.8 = 0.02 mag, 3.89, 4.69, 5.31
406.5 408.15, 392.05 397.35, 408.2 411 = -0.09 mag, 4.01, 4.67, 4.37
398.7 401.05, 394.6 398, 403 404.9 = -0.15 mag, 3.98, 5.33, 5.39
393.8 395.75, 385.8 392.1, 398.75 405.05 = 0.04 mag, 4.3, 4.6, 5.39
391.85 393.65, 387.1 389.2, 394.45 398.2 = 0.02 mag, 3.83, 3.87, 4.04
